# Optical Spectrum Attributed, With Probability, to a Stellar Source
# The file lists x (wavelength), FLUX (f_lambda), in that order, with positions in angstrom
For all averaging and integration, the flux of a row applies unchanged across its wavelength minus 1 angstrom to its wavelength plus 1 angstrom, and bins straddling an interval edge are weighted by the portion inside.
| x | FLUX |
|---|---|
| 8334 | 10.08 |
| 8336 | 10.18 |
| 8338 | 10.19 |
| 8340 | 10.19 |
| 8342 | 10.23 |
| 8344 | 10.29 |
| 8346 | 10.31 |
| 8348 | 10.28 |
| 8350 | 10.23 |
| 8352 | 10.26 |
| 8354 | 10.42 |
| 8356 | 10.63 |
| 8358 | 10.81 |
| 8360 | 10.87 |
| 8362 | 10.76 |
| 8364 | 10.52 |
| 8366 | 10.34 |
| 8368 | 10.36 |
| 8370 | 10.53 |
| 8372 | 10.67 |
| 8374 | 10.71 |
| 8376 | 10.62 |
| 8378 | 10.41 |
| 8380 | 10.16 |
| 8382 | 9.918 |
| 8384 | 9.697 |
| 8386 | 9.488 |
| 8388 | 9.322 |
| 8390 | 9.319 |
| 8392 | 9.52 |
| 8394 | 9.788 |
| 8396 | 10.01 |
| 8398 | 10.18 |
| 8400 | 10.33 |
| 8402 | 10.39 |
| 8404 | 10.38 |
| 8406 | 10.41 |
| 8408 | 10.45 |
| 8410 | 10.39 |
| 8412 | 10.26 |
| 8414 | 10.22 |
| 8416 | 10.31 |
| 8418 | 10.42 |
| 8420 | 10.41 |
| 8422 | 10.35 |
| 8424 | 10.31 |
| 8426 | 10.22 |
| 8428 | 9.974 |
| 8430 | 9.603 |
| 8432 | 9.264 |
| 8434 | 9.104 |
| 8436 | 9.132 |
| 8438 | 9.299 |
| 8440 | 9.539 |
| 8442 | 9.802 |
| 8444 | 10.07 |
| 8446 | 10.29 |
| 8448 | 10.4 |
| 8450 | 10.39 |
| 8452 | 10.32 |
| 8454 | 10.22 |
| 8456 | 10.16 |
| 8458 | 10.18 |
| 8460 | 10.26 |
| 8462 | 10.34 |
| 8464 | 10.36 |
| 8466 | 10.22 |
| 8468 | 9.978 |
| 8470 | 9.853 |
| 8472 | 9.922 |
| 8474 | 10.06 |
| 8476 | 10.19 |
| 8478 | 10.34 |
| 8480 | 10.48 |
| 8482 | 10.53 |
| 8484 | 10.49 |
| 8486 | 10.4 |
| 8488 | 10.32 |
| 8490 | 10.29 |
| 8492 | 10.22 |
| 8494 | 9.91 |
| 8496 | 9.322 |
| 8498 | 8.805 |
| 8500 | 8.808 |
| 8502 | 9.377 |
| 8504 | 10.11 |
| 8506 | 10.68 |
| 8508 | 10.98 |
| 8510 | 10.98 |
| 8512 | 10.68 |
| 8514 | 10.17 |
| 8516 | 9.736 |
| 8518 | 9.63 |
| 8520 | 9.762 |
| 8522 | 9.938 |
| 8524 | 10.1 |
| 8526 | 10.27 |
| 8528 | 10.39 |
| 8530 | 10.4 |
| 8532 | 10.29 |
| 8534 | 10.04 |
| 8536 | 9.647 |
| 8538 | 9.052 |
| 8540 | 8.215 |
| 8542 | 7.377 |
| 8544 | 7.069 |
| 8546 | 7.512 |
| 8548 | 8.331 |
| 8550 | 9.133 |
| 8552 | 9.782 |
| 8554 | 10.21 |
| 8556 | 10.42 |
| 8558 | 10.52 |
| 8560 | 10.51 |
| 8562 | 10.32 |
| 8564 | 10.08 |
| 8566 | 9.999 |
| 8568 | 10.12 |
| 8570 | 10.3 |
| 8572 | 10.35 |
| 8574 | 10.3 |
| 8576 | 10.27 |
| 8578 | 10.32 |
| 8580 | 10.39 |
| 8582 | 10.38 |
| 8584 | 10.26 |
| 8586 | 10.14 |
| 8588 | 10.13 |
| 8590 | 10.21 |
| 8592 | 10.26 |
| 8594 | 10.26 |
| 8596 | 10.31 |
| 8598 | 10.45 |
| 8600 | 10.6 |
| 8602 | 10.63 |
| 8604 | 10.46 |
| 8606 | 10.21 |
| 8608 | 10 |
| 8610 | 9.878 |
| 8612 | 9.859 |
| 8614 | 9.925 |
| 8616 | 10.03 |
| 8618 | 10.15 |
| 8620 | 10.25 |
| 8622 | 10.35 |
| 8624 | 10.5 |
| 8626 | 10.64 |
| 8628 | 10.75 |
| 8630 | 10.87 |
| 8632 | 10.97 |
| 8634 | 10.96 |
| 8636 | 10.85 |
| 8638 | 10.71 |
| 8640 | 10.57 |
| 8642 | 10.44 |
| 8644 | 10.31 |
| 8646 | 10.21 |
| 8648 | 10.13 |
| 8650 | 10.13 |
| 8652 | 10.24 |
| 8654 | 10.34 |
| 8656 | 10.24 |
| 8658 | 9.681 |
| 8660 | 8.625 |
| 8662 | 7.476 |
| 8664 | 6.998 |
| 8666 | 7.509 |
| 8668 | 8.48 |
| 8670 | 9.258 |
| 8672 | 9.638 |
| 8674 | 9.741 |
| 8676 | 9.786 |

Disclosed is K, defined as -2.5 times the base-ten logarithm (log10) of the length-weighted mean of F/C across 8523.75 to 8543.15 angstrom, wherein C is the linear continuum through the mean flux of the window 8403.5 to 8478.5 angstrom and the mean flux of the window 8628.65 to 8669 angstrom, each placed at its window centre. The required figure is 0.05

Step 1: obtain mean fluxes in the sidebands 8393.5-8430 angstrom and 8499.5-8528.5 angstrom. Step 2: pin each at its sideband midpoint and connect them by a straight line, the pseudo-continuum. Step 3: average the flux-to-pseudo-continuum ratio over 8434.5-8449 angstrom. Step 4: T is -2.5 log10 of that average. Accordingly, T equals 0.05 mag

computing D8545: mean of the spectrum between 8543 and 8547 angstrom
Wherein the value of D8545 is 7.29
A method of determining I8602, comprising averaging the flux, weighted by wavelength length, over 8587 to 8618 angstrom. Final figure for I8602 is 10.2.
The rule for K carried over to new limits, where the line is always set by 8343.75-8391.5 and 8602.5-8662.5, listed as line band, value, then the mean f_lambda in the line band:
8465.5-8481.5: 0.01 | 10.1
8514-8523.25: 0.05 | 9.82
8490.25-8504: 0.08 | 9.51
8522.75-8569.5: 0.07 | 9.57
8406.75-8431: 0.00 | 10.2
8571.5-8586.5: -0.01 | 10.3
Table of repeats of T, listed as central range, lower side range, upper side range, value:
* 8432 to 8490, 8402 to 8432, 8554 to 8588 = 0.02 mag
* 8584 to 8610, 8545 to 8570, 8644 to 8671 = -0.08 mag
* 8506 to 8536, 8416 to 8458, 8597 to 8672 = -0.03 mag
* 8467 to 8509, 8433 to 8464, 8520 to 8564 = -0.03 mag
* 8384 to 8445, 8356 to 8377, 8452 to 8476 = 0.05 mag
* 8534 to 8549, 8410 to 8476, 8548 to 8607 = 0.22 mag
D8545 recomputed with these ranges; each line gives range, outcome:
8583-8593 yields 10.2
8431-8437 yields 9.17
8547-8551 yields 8.73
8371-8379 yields 10.6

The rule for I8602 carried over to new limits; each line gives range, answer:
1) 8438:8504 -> 10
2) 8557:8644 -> 10.4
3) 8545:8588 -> 9.99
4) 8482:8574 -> 9.81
